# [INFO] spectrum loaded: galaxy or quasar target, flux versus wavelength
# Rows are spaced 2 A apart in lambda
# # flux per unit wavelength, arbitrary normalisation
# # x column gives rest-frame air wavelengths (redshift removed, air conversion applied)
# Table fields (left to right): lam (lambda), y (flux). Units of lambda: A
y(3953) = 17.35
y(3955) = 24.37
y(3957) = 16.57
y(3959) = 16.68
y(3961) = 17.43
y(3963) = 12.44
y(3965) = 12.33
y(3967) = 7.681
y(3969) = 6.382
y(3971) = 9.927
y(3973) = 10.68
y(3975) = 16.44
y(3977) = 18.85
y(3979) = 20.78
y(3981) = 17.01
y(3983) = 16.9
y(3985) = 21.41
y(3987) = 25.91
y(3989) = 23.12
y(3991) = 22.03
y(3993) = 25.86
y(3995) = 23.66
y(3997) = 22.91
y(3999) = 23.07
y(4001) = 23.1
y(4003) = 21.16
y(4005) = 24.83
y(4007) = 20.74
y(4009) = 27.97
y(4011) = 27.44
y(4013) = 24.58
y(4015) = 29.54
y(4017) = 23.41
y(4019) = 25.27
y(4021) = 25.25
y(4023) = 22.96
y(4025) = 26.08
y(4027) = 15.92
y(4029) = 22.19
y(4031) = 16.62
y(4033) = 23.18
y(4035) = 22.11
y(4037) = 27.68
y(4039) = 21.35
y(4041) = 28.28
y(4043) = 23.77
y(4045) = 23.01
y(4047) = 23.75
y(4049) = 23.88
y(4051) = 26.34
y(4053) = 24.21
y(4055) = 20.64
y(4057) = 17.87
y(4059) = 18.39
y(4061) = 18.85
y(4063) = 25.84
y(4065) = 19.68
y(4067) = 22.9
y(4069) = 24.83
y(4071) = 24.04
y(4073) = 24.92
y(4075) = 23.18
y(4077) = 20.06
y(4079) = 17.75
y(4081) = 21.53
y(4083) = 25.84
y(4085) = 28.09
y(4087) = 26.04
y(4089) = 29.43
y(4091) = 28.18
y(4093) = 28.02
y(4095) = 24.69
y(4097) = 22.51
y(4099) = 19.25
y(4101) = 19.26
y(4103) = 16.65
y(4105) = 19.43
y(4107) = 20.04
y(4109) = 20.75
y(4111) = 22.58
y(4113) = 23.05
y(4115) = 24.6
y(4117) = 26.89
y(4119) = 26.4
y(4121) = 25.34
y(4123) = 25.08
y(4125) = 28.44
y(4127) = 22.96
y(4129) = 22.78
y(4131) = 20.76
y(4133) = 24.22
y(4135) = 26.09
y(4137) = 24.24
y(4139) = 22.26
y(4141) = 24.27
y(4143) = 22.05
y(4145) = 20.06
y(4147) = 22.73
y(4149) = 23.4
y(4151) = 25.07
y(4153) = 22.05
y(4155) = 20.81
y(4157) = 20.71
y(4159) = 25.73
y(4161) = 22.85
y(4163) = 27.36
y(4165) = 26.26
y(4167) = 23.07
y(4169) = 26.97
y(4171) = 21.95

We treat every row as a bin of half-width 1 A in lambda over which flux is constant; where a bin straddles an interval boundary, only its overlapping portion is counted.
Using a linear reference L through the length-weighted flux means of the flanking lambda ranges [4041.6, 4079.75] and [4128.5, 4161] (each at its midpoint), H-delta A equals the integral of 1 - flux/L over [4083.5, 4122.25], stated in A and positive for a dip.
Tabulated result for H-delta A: -1.9 A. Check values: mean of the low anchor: 22.4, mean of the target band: 23.8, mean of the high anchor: 23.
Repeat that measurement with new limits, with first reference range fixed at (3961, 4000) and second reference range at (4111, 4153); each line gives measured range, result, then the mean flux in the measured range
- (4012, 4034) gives -4.2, 23.2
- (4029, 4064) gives -3.8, 22.7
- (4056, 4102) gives -2.7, 23.1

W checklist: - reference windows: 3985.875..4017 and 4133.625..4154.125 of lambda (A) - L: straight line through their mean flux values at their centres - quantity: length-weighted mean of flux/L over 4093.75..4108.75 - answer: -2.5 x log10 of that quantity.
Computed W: 0.16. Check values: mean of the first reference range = 24.4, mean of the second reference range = 23.2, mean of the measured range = 20.4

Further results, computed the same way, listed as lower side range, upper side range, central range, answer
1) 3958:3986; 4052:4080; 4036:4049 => -0.230 mag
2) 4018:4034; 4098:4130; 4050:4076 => -0.001 mag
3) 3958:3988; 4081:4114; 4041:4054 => -0.213 mag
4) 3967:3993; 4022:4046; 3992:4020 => -0.223 mag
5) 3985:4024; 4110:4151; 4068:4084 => 0.061 mag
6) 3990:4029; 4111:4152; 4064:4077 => 0.044 mag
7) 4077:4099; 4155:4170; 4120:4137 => 0.005 mag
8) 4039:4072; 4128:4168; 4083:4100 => -0.122 mag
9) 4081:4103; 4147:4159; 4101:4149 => 0.024 mag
